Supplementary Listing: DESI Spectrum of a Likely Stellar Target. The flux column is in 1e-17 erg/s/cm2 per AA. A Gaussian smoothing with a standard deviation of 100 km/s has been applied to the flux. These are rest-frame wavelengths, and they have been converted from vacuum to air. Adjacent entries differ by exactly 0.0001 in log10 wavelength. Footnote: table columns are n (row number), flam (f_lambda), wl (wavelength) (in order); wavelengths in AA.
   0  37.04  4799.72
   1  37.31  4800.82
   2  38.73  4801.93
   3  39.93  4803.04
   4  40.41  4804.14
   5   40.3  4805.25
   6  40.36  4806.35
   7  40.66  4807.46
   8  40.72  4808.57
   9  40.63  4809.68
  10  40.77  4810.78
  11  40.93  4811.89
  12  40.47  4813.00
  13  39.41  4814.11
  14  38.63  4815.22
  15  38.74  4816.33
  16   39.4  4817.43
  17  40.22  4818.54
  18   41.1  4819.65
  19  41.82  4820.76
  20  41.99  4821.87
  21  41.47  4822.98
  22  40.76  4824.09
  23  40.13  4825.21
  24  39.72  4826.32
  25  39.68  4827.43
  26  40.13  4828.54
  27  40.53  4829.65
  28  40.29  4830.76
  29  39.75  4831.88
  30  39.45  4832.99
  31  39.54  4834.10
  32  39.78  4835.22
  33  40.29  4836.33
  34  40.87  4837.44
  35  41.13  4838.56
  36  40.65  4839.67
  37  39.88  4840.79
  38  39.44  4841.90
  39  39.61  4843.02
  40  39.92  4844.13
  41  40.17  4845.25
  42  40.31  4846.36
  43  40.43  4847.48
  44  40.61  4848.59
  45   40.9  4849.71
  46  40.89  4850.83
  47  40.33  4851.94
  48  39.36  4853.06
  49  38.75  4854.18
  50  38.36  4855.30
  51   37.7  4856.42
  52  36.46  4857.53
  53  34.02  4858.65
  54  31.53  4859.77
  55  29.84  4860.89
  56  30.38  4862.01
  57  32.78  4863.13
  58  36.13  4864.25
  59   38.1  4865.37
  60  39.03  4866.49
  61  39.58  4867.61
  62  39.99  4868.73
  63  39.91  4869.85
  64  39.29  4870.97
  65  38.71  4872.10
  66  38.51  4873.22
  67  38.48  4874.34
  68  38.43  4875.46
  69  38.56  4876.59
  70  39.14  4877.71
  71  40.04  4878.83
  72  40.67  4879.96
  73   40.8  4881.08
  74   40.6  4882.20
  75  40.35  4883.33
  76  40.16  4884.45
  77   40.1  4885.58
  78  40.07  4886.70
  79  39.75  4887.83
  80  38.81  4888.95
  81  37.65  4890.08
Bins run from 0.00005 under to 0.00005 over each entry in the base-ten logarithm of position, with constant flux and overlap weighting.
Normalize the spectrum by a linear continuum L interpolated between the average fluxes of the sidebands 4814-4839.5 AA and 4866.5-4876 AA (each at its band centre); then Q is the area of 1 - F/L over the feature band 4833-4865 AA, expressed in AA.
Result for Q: 1.18 AA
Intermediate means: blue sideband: 40.2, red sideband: 39.1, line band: 38.2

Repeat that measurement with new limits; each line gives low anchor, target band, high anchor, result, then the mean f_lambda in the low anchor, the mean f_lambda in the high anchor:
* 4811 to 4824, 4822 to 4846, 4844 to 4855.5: 0.0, 40.4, 40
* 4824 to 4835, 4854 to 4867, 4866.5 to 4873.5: 1.4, 39.9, 39.3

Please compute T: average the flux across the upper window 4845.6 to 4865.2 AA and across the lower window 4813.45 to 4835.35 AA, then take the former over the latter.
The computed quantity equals 0.9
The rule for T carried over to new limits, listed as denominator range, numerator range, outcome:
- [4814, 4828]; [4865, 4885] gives 0.98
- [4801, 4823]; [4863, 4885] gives 0.97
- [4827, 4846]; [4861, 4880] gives 0.94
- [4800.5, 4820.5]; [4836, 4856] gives 1.00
